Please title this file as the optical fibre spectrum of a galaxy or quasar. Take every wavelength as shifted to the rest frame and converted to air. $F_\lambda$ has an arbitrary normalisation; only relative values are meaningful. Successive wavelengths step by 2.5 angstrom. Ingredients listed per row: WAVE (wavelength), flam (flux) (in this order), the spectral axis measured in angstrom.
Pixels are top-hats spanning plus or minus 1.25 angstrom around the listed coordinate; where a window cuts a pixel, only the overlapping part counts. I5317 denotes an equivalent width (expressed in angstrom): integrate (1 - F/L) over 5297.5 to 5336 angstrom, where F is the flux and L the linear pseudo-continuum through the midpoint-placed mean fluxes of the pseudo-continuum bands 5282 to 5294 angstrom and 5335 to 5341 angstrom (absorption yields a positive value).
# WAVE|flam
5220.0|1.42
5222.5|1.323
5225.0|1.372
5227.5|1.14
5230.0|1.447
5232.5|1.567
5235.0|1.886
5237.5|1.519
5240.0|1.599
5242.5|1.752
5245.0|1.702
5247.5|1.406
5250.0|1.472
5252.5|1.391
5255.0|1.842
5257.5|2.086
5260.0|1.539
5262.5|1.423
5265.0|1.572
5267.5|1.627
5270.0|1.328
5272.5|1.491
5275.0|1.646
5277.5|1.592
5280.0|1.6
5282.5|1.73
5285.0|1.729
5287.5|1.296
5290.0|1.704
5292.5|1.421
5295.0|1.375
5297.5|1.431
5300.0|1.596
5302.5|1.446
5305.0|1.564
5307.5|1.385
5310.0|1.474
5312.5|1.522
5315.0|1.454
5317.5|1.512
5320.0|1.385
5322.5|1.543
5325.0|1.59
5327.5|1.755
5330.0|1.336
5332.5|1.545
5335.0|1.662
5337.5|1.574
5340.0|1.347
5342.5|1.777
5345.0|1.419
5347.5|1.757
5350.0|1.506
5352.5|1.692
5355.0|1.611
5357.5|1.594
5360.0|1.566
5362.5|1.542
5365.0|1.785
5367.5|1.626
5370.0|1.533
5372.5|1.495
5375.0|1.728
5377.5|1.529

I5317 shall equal 0.40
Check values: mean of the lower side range 1.56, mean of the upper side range 1.51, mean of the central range 1.51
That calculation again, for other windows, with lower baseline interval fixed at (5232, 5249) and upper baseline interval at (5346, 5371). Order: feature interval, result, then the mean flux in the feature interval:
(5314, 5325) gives 0.9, 1.49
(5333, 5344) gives 0.3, 1.58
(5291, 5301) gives 1.0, 1.46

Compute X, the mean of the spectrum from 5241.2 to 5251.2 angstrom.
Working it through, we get 1.58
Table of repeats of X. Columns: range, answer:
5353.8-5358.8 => 1.6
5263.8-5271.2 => 1.51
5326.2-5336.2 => 1.57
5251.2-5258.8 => 1.77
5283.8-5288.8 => 1.51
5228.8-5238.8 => 1.61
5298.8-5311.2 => 1.49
